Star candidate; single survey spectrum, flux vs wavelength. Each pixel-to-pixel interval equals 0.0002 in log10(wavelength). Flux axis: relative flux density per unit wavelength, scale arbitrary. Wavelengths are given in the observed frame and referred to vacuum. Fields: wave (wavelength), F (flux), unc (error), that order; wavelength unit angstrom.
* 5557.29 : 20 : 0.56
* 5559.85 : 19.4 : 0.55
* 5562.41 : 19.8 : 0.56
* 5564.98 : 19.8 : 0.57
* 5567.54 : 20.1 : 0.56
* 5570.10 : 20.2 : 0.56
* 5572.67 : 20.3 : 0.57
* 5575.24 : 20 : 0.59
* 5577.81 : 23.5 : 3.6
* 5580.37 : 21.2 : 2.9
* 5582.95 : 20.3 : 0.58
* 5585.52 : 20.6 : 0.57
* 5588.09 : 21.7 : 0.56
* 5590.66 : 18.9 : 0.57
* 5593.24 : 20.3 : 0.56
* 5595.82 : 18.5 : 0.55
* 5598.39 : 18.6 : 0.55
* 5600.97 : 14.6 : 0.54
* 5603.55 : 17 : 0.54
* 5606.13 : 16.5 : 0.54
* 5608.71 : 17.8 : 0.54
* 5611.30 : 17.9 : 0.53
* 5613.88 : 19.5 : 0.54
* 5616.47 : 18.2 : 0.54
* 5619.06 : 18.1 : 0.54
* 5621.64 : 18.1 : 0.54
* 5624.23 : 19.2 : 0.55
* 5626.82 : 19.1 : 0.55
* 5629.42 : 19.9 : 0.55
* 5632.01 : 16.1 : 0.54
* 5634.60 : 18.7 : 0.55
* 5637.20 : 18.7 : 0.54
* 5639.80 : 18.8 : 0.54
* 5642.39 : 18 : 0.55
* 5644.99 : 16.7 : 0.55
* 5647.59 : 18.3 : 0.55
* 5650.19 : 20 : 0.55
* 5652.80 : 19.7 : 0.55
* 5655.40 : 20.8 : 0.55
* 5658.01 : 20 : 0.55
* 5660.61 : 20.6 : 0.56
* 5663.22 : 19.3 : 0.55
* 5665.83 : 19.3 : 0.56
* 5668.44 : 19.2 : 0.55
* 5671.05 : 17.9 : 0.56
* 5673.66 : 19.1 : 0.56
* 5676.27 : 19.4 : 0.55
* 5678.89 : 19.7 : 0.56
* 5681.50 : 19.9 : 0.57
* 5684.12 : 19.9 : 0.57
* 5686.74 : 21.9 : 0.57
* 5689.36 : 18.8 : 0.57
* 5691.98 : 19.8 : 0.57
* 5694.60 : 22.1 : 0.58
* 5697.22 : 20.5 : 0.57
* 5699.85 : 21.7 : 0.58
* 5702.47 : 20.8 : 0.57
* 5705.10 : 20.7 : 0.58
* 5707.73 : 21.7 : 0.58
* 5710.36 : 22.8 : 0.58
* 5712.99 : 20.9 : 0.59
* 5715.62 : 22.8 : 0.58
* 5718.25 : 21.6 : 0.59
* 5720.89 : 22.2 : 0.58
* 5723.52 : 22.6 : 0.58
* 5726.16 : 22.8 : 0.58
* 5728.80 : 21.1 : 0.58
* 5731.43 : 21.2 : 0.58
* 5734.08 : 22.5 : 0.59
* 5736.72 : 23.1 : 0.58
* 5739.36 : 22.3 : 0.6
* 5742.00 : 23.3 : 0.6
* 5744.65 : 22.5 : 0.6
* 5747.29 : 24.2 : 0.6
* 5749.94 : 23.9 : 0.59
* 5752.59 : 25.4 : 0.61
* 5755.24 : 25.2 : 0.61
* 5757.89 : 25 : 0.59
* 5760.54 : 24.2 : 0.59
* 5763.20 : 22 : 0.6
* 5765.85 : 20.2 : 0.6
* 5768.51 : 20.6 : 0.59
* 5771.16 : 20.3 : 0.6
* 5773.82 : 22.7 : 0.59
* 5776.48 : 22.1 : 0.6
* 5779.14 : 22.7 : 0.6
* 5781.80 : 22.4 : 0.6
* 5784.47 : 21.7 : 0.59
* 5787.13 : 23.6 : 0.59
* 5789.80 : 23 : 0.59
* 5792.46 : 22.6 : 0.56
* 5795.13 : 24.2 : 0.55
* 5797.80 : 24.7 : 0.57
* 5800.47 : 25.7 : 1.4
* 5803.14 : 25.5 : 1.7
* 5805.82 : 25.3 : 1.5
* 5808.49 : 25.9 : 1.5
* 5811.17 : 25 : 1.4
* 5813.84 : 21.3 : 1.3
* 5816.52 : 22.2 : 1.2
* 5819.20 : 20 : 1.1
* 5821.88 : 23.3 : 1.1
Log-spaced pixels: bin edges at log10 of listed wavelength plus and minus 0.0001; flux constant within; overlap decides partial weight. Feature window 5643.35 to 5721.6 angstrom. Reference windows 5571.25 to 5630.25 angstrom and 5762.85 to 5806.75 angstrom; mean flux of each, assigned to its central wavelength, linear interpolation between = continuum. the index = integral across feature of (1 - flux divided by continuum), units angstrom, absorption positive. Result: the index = 2.10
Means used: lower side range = 19.1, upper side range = 22.9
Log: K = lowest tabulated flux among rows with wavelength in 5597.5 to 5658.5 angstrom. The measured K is 14.6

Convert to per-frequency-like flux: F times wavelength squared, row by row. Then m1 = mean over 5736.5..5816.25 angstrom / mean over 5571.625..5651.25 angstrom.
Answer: 1.31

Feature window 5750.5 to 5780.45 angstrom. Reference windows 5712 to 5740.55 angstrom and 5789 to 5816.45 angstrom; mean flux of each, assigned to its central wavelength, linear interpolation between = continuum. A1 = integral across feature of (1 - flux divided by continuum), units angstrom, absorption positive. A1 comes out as 0.52 angstrom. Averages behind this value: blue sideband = 22.1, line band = 22.8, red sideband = 24.3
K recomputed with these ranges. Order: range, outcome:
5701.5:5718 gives 20.7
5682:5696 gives 18.8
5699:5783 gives 20.2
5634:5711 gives 16.7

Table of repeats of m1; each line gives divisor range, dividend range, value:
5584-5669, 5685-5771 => 1.23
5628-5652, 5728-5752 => 1.28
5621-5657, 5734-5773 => 1.28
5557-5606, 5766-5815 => 1.27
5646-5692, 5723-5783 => 1.19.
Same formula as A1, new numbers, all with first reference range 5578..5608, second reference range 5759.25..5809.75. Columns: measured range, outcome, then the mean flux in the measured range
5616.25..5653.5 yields 2.7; 18.5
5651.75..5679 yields 1.4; 19.5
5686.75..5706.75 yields 0.5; 20.7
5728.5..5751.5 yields -0.6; 22.8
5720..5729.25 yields -0.2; 22.3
